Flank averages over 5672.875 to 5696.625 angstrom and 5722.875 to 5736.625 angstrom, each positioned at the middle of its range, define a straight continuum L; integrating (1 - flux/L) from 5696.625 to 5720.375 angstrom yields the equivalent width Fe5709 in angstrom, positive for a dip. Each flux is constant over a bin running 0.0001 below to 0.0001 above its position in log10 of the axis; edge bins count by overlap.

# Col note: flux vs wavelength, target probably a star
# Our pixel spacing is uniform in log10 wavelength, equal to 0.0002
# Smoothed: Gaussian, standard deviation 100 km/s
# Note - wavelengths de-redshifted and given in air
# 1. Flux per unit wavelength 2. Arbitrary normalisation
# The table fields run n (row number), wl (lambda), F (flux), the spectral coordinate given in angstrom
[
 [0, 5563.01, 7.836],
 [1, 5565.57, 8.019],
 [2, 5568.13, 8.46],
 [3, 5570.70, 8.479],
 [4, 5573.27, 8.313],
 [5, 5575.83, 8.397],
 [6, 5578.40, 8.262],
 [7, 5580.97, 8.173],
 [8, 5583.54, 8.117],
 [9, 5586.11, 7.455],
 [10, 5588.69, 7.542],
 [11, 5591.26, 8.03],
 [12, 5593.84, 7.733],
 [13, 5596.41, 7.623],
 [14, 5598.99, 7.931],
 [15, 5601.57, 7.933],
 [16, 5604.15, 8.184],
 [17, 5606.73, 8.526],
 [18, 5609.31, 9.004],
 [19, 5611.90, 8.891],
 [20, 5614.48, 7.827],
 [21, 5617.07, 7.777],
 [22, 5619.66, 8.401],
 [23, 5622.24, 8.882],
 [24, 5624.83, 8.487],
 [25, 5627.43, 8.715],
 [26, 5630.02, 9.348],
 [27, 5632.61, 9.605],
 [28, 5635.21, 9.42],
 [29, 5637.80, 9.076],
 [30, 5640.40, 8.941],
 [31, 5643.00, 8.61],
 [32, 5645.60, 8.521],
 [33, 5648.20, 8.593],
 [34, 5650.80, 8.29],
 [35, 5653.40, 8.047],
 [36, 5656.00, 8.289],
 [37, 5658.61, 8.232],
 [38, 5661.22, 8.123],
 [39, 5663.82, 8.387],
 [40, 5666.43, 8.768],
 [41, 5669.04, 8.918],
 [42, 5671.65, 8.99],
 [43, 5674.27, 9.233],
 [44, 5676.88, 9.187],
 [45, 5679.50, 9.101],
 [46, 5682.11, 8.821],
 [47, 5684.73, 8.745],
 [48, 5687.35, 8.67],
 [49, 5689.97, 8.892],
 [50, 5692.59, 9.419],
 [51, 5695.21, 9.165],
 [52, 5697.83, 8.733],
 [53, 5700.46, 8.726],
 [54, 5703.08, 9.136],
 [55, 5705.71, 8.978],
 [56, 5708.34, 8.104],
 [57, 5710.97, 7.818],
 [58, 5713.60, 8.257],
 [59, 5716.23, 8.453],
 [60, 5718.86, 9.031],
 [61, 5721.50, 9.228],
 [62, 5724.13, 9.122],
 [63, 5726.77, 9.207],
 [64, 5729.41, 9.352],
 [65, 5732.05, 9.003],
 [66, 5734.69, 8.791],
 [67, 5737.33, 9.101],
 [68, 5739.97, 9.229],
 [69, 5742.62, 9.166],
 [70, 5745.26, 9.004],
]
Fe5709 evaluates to 1.2 angstrom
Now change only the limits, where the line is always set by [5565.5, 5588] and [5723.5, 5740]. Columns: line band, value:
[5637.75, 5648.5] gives -0.2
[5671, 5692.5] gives -0.4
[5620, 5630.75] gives -0.4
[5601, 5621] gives 0.1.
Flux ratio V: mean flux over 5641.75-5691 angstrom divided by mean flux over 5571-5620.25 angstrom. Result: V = 1.1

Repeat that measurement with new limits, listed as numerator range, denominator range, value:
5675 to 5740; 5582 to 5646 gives 1.06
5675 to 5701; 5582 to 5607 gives 1.14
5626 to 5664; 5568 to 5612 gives 1.07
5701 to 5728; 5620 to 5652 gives 0.99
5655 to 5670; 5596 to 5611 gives 1.02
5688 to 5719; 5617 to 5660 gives 1.00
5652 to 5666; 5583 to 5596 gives 1.07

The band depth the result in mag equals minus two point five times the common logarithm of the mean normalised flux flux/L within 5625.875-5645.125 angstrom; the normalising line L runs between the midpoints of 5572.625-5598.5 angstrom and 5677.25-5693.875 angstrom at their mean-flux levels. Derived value -0.08 mag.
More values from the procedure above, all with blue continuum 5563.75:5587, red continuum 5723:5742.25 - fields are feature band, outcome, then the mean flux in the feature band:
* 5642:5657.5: 0.031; 8.39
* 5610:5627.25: 0.004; 8.42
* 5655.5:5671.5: 0.026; 8.5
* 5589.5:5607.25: 0.049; 7.96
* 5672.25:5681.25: -0.043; 9.14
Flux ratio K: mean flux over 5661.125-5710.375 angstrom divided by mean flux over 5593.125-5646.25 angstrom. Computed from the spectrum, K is 1.03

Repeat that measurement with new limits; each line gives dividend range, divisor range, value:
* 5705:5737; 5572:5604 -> 1.10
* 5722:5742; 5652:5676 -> 1.06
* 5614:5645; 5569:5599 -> 1.10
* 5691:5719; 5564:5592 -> 1.07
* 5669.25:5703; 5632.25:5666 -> 1.04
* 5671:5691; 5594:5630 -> 1.07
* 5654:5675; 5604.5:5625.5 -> 1.01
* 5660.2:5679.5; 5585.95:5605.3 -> 1.13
